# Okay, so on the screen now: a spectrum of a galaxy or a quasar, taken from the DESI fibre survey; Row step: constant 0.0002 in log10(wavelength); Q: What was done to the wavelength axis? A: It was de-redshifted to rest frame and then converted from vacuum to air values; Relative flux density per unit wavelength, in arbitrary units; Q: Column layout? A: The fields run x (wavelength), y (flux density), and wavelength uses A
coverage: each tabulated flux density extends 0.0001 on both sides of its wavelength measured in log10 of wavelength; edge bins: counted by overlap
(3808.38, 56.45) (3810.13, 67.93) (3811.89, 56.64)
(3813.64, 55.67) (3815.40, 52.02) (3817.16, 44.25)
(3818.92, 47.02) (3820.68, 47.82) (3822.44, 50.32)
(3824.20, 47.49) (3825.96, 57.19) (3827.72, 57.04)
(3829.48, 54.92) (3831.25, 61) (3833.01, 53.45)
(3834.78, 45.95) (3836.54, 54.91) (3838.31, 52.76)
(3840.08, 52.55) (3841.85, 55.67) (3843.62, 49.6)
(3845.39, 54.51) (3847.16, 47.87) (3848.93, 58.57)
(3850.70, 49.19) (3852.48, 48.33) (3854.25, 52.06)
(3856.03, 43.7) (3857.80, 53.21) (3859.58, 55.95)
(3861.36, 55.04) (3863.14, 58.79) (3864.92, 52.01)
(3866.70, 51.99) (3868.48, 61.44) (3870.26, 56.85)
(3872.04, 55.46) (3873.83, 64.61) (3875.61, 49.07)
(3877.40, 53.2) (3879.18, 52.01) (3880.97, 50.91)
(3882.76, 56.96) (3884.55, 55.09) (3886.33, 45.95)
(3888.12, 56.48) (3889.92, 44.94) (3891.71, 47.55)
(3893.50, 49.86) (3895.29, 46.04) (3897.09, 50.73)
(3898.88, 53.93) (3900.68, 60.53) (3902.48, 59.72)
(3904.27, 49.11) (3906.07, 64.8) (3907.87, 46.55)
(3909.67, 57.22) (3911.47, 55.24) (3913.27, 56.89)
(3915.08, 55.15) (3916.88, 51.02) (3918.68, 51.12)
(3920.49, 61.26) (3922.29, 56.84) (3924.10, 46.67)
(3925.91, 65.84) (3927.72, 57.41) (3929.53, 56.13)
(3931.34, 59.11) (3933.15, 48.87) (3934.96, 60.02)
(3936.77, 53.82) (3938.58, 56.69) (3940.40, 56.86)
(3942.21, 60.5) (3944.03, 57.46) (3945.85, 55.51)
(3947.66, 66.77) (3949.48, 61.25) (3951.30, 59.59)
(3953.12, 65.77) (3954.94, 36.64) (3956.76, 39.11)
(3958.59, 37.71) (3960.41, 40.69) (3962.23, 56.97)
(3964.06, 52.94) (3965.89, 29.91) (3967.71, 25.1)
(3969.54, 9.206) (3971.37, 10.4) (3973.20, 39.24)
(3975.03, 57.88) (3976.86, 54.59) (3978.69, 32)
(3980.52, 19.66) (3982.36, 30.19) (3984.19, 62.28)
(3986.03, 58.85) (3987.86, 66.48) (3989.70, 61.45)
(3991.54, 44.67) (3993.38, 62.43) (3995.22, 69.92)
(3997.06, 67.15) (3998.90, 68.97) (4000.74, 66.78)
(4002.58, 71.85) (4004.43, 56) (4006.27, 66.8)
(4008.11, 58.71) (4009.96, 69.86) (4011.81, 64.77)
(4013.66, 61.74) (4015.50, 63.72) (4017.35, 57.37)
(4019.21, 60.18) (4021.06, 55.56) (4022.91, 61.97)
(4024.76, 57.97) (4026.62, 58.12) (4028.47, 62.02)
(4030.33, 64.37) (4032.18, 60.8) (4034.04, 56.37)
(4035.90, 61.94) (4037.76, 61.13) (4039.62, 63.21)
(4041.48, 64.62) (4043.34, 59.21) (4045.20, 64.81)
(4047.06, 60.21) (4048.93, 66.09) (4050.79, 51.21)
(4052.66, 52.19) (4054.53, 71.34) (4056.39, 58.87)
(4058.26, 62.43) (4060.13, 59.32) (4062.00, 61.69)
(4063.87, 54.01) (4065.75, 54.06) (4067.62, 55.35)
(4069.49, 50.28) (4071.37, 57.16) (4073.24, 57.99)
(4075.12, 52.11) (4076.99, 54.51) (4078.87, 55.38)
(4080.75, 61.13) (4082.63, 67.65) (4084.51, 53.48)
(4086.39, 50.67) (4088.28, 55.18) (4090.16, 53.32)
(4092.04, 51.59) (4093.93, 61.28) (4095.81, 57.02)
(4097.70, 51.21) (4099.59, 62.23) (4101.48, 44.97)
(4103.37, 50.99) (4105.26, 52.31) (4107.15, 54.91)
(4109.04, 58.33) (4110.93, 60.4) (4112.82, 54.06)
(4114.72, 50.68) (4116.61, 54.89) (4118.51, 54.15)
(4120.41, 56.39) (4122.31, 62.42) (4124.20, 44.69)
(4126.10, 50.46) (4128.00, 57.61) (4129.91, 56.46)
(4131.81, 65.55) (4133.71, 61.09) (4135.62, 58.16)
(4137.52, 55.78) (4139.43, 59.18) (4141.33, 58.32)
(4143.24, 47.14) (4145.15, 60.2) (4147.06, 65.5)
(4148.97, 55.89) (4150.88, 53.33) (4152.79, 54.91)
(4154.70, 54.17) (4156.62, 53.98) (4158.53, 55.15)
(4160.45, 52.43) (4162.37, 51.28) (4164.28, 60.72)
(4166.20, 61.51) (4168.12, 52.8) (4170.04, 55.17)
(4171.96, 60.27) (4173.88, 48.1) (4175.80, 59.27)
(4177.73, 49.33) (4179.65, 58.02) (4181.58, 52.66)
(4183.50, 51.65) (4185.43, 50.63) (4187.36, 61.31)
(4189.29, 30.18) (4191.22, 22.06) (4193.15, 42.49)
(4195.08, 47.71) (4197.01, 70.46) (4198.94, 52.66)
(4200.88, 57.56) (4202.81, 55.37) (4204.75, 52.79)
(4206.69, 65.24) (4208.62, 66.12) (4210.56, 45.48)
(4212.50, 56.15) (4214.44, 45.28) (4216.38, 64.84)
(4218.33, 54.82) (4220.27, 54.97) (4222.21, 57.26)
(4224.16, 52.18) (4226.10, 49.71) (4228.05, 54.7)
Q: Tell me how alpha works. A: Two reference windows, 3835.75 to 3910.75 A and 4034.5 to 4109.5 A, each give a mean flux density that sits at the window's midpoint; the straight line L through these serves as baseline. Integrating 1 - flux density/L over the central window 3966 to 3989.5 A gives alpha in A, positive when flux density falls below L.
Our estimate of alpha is 6.9 A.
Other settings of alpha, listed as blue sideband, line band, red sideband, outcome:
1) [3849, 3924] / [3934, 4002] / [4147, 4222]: 4.3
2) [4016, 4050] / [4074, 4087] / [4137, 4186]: 0.5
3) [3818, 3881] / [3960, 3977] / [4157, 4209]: 5.2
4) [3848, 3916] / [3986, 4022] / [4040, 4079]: -3.7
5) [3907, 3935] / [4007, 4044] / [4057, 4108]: -3.8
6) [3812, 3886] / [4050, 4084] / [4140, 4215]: -2.6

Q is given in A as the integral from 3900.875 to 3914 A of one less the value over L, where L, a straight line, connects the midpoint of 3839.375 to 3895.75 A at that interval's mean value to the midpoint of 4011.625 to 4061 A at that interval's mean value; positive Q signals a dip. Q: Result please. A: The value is -0.3 A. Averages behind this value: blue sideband 52.7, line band 55.9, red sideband 60.7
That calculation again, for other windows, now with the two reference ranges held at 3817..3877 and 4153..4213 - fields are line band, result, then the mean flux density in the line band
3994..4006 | -3.0 A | 66.7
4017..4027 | -1.0 A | 58.6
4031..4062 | -4.5 A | 60.9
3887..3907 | 0.0 A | 53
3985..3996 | -1.5 A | 60.5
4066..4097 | -1.5 A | 55.8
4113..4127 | 0.0 A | 53.4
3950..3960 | 1.0 A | 47.9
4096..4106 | 0.1 A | 52.7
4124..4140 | -1.1 A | 57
